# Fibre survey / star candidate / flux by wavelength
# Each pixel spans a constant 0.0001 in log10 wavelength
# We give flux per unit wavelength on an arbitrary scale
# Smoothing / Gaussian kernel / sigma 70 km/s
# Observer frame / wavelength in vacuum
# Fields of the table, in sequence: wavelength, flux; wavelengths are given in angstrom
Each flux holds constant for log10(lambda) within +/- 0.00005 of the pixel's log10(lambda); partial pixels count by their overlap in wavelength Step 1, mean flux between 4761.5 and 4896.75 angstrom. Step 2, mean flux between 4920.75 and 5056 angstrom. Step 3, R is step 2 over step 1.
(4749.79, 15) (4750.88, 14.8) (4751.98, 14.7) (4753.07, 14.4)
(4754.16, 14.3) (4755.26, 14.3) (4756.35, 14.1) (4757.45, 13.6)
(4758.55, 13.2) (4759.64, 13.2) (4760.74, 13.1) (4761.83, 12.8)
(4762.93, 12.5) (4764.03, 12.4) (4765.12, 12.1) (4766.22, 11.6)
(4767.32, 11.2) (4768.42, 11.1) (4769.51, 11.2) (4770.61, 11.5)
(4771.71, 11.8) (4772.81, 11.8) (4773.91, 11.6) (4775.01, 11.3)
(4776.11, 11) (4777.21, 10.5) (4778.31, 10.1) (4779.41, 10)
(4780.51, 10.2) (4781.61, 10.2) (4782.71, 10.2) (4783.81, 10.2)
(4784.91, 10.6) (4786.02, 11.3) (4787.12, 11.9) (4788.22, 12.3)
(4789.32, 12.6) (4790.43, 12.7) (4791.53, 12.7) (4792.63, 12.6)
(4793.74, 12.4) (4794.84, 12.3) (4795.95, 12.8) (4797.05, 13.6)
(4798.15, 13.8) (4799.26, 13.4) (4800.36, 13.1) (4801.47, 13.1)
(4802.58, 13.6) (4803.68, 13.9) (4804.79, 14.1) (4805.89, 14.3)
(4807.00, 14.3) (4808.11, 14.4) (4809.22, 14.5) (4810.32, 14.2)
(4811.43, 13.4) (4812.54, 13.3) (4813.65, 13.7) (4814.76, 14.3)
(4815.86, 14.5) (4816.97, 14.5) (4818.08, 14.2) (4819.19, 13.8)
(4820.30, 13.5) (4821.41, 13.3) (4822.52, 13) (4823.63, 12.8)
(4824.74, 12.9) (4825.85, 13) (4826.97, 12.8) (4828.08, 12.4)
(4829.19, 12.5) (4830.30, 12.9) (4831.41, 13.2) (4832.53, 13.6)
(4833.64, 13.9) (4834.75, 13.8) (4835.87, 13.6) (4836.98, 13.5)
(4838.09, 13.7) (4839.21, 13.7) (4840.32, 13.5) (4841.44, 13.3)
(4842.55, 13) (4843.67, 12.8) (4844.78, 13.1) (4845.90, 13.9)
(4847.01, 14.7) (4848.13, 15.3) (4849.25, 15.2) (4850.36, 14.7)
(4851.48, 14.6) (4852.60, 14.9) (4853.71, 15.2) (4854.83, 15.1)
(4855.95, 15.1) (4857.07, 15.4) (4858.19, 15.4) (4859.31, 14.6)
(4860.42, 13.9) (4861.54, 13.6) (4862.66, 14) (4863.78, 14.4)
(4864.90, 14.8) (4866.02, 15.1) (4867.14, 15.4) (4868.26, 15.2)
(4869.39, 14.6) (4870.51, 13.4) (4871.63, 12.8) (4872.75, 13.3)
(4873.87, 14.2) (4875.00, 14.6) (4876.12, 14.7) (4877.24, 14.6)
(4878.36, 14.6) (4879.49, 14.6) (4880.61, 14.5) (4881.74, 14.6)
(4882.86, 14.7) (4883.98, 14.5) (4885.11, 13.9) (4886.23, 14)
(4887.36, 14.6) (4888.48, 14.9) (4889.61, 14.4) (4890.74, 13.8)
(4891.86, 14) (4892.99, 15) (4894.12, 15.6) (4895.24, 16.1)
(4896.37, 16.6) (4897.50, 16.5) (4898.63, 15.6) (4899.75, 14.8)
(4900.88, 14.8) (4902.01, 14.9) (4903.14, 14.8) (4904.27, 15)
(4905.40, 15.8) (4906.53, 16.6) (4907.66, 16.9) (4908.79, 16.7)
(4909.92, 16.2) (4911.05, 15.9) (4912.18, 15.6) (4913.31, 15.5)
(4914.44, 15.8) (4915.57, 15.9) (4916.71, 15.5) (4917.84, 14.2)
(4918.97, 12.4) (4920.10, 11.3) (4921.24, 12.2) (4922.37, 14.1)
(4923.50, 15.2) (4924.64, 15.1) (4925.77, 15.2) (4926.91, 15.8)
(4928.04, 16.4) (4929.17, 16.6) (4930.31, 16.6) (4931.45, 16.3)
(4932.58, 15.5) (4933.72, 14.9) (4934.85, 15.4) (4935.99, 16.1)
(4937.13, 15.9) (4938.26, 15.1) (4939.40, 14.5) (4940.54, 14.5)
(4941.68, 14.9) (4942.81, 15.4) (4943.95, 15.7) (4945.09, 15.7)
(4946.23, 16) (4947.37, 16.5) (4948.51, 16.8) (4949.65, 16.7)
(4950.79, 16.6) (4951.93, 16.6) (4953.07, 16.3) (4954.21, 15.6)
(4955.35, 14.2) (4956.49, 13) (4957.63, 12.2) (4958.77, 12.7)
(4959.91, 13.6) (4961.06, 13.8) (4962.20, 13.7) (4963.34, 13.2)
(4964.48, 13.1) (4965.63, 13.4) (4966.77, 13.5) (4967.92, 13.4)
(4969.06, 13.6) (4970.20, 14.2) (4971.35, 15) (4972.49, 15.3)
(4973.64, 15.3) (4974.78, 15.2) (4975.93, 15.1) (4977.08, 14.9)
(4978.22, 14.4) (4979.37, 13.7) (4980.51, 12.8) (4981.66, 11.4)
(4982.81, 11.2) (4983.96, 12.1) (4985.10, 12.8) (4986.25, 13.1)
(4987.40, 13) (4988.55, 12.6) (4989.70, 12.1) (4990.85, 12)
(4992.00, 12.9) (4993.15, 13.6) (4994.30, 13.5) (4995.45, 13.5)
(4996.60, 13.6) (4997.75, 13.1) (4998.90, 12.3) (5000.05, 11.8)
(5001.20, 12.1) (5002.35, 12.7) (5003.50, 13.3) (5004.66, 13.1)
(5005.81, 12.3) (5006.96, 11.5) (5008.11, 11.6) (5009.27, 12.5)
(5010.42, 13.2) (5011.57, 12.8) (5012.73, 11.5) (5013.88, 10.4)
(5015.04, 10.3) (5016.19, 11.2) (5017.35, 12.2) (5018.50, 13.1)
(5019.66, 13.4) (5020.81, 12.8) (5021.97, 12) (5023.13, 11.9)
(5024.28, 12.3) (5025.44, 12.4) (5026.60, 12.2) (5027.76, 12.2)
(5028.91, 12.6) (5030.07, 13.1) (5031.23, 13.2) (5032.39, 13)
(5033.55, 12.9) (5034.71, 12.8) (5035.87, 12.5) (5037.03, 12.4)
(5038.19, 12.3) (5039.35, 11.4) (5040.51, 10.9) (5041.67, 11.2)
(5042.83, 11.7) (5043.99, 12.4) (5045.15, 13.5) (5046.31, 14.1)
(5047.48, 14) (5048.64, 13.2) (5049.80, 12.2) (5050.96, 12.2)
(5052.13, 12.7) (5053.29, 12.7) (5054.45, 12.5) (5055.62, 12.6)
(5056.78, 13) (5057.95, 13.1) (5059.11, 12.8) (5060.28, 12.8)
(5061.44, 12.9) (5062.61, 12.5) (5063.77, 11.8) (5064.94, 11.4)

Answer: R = 1.0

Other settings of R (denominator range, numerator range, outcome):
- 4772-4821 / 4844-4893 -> 1.14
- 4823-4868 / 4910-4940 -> 1.08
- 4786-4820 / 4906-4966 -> 1.12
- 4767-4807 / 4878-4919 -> 1.26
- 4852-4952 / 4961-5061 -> 0.85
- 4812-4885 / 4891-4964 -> 1.08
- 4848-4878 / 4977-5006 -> 0.88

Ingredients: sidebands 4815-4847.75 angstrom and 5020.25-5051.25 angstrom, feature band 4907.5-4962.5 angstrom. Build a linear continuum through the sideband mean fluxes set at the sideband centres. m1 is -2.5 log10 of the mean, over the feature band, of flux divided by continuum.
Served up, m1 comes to -0.17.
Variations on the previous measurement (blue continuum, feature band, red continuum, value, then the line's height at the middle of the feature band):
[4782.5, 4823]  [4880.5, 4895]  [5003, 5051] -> -0.13 mag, 12.9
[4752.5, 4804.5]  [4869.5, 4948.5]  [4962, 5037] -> -0.19 mag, 12.6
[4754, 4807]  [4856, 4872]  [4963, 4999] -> -0.14 mag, 12.7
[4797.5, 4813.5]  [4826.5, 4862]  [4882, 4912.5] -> 0.03 mag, 14.4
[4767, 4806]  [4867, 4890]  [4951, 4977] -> -0.10 mag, 13.1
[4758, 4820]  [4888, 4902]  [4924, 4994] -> -0.11 mag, 13.7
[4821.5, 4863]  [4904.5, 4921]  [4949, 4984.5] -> -0.09 mag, 14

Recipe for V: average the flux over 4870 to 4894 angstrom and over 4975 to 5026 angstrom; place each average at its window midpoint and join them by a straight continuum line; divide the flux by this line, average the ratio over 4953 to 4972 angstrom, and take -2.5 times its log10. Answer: -0.05 mag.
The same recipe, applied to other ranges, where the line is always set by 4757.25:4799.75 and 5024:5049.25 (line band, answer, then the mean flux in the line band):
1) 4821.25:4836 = -0.09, 13.1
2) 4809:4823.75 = -0.16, 13.8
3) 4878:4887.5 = -0.19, 14.4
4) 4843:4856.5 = -0.20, 14.5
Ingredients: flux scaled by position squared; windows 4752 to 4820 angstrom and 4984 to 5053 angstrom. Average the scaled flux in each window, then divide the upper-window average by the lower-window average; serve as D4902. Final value 1.08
